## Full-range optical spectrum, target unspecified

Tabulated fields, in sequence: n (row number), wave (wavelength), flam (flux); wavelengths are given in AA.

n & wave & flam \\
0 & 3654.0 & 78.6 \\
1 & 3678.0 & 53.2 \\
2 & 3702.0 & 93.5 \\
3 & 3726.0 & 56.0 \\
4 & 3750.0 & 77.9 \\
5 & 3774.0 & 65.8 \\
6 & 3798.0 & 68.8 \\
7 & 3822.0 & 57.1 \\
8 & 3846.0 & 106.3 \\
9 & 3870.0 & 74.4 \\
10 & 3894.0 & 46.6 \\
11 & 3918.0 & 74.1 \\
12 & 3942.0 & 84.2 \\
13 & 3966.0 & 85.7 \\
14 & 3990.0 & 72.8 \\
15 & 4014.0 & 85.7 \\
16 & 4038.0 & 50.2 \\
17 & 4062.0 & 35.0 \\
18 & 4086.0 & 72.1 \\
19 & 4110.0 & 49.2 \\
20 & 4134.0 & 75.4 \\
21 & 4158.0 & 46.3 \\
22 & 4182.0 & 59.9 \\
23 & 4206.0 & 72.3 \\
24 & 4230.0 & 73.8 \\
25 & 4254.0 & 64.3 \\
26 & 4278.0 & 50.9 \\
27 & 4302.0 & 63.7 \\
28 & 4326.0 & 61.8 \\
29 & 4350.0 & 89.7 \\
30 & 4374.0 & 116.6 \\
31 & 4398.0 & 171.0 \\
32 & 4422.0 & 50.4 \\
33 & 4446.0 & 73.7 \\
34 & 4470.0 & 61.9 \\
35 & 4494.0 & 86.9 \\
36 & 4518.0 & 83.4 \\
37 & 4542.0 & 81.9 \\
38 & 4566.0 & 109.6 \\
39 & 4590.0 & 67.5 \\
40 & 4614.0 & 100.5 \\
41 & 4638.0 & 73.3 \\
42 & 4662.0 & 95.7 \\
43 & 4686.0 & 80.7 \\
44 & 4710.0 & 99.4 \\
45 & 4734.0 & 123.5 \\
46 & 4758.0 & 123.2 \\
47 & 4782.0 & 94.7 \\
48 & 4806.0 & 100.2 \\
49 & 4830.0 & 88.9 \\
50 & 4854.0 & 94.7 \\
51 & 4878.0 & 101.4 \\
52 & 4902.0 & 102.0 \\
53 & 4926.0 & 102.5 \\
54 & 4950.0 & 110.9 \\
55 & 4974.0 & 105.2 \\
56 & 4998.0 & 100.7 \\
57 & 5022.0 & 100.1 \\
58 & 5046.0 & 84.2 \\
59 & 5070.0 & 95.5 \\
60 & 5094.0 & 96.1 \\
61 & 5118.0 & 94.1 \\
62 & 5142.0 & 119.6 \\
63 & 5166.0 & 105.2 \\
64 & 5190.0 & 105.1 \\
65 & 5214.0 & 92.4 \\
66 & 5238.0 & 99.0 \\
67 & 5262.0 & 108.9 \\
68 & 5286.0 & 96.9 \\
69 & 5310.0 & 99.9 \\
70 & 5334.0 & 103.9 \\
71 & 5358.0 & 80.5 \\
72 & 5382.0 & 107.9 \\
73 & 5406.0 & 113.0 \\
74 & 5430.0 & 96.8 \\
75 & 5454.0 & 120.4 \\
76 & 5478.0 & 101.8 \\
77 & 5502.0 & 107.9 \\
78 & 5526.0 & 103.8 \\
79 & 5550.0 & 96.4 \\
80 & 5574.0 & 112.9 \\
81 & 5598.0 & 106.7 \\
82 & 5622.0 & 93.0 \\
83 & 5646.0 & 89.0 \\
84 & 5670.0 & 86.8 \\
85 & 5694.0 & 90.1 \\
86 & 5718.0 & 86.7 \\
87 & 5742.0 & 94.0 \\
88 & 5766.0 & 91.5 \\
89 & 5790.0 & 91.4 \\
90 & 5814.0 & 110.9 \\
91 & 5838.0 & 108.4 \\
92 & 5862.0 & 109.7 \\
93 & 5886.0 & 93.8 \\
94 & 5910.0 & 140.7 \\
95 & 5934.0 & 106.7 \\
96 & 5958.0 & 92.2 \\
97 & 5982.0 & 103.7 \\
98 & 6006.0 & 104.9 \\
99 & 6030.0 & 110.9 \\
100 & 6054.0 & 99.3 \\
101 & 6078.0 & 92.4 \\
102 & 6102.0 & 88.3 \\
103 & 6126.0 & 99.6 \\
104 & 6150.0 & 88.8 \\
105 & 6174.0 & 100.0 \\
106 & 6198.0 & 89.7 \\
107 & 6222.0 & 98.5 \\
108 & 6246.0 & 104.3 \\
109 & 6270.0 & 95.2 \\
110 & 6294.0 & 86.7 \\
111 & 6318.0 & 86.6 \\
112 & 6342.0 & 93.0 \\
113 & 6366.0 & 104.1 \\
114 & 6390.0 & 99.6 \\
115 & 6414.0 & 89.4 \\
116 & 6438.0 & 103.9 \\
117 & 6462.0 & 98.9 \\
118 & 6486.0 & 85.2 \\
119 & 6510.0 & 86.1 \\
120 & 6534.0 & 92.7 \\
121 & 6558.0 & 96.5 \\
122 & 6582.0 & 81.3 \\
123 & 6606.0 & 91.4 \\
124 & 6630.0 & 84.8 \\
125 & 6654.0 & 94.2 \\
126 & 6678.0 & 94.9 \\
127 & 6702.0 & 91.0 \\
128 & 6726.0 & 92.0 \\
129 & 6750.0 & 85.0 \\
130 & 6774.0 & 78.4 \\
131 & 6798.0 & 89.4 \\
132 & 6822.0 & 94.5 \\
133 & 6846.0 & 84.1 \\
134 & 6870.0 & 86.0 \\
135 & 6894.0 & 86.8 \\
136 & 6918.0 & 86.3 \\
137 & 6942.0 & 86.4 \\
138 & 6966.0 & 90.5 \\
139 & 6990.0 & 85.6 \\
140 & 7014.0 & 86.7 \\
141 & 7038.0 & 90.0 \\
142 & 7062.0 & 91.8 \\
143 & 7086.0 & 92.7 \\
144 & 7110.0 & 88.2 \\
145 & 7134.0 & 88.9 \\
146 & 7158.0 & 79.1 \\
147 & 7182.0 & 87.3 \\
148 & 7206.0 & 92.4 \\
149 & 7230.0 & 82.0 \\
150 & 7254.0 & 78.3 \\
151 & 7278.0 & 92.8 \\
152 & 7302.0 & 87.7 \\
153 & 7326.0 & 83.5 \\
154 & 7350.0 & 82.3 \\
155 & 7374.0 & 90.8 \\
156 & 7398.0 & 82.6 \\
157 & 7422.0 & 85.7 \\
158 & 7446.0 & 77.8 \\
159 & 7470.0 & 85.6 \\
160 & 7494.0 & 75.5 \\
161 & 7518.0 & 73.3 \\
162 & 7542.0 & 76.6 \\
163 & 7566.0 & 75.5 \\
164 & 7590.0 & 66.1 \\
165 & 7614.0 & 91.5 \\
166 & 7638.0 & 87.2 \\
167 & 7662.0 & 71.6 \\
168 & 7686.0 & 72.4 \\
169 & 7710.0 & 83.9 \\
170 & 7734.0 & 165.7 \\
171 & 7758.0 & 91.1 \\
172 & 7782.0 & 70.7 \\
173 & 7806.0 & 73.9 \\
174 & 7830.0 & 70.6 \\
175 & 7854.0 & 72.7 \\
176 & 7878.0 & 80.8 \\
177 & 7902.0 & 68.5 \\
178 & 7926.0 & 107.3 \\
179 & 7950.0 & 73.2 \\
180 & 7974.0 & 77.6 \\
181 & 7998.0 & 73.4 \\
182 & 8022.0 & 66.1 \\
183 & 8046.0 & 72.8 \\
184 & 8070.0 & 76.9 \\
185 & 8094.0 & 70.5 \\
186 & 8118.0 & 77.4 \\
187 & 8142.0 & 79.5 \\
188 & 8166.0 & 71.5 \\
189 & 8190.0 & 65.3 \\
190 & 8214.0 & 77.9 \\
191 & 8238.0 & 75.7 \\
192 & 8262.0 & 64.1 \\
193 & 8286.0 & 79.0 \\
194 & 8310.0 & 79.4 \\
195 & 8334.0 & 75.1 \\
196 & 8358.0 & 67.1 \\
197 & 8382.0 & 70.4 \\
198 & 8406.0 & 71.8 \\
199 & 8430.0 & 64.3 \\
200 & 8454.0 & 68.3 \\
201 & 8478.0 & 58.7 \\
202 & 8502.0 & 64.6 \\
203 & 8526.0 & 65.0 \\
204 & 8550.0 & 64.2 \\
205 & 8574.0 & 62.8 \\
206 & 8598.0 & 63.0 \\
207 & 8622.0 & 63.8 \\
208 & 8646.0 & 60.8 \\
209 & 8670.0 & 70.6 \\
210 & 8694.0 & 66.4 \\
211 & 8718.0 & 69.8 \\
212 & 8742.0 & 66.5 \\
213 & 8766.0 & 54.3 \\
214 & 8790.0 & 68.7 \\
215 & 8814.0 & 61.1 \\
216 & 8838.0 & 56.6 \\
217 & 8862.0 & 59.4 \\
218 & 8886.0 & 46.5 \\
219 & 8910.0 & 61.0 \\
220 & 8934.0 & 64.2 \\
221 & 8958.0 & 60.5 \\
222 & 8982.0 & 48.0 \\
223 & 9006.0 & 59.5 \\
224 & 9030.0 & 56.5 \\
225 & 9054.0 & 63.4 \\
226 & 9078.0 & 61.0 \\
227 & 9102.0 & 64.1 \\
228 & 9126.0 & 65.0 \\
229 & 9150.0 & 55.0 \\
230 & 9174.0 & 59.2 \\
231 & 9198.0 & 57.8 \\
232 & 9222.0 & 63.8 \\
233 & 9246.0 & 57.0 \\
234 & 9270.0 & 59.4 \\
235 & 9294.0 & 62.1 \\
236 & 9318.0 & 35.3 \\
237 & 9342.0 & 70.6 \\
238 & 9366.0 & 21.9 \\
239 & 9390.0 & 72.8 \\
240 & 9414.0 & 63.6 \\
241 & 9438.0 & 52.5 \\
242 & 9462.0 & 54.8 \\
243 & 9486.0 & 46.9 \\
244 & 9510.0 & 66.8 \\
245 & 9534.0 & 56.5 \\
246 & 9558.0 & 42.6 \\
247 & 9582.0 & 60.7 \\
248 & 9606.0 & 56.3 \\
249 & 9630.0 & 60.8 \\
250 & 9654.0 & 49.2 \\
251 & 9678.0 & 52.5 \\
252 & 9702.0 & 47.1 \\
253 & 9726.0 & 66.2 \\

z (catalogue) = 0.18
